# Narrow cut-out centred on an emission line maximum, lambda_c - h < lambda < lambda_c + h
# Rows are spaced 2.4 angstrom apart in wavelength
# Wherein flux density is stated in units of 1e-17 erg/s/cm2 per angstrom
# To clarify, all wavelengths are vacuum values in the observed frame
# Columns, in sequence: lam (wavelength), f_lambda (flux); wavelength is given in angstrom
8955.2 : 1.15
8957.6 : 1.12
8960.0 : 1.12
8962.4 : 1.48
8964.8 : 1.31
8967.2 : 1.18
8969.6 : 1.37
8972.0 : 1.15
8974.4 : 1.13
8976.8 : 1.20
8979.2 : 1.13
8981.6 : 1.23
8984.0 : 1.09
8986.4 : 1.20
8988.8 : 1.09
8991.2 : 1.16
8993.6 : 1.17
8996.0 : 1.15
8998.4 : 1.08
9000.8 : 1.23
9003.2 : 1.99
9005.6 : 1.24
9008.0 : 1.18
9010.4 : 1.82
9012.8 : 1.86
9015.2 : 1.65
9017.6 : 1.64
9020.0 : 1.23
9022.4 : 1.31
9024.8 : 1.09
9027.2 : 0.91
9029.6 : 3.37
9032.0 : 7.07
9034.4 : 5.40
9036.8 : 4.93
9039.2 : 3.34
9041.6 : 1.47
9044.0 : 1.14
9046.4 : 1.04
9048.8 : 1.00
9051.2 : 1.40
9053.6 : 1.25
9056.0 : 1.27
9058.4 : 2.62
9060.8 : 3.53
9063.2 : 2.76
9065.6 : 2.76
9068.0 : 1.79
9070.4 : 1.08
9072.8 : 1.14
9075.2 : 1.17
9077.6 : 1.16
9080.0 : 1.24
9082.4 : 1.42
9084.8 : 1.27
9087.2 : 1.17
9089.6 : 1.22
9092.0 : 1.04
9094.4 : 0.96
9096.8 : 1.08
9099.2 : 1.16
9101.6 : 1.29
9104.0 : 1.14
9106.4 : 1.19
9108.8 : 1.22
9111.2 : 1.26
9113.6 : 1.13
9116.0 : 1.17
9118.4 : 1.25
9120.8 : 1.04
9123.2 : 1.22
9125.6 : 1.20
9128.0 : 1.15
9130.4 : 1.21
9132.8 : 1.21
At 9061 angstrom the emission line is [N II]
